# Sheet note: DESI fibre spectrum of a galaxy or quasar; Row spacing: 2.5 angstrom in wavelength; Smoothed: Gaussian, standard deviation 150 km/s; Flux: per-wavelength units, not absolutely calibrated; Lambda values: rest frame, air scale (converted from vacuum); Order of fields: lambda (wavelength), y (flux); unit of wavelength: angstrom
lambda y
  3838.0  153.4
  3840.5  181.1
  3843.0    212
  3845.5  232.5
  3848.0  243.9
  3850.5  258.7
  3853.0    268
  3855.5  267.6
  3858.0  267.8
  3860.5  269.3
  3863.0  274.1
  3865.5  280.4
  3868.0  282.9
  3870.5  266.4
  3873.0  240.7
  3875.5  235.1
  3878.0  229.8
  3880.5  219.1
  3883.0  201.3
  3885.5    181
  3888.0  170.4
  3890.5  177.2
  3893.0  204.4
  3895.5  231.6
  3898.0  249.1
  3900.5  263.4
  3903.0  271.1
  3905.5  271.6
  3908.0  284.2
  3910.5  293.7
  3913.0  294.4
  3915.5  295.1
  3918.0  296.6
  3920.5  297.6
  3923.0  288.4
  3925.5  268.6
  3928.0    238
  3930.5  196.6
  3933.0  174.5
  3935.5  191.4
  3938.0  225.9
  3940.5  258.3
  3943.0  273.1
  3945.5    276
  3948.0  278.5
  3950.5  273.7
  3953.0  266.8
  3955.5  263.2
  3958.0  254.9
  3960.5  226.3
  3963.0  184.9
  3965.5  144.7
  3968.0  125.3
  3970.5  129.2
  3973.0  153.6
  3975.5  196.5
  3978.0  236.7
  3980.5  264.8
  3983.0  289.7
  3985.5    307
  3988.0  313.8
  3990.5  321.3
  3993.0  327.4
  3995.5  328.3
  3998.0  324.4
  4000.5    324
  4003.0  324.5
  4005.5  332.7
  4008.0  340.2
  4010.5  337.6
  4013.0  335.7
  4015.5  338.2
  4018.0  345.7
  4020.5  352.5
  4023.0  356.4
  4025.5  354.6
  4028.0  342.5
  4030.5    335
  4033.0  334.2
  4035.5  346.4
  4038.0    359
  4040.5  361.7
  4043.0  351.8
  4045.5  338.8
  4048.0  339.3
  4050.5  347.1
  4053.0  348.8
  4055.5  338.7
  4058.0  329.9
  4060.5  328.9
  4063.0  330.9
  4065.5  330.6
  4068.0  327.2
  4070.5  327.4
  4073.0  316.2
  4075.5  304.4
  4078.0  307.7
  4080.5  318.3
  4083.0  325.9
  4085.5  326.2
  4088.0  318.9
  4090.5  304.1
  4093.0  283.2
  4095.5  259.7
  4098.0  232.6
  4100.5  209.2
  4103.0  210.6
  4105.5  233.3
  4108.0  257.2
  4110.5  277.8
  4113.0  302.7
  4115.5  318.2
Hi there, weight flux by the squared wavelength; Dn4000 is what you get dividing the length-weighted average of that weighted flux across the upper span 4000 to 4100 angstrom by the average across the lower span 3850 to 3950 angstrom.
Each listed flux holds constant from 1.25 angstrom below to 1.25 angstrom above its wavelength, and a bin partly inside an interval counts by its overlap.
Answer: 1.4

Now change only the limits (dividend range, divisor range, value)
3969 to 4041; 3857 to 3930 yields 1.30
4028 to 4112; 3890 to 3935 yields 1.32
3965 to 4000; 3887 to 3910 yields 1.10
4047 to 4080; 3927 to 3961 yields 1.43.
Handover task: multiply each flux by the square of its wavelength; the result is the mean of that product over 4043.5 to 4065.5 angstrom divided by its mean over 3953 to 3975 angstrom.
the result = 1.86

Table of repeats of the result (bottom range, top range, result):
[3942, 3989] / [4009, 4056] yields 1.53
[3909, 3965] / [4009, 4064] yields 1.42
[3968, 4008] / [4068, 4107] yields 1.09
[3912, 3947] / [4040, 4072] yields 1.41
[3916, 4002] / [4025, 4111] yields 1.31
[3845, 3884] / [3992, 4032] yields 1.44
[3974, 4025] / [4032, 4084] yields 1.09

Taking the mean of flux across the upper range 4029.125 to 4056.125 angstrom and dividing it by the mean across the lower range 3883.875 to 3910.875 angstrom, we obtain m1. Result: 1.48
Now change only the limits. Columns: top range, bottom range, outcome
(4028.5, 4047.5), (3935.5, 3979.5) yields 1.57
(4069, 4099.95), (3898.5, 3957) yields 1.14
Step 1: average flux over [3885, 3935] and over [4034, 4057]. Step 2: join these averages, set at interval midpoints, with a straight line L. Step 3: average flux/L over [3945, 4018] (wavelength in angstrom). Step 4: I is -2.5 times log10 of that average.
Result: 0.12 mag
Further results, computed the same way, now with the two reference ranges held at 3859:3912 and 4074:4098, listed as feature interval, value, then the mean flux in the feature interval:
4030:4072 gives -0.17 mag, 340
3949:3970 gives 0.22 mag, 215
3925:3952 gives 0.08 mag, 241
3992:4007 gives -0.18 mag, 327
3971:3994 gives 0.04 mag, 263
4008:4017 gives -0.20 mag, 338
